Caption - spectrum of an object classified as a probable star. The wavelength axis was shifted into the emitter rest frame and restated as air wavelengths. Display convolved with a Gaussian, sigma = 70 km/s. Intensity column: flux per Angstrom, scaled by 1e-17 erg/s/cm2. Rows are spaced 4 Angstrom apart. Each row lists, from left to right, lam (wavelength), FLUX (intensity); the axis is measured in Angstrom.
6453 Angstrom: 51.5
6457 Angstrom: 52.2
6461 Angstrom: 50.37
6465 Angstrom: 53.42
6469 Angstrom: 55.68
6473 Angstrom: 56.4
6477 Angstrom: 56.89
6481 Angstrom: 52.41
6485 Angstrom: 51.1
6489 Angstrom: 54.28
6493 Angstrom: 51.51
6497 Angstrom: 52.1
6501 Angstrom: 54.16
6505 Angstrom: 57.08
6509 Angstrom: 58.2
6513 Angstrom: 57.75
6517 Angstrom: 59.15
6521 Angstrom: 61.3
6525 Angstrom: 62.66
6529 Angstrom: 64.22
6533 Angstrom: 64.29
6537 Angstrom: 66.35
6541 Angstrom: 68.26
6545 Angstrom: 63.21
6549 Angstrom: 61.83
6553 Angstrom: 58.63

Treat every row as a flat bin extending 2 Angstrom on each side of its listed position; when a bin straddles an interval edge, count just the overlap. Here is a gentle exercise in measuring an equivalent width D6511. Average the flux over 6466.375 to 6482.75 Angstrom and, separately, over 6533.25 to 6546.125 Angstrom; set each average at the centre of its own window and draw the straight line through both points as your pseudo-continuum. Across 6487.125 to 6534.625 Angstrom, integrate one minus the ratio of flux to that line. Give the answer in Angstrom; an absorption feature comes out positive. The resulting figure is 2.5 Angstrom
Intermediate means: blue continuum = 55.3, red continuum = 65.9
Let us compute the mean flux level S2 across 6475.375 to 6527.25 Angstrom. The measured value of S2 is 56.1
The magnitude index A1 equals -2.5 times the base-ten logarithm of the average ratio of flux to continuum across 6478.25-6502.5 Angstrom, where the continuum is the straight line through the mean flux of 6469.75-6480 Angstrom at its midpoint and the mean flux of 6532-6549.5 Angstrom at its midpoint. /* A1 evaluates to 0.11 mag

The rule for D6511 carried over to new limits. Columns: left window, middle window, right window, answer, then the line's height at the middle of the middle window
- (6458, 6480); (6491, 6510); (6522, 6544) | 1.64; 59.5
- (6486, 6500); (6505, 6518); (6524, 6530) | 0.08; 58.5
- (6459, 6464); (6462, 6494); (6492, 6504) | -1.25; 51.9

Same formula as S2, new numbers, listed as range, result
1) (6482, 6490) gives 52.5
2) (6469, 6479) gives 56.5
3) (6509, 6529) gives 60.4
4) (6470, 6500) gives 53.6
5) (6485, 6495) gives 52.5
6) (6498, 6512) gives 56.3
